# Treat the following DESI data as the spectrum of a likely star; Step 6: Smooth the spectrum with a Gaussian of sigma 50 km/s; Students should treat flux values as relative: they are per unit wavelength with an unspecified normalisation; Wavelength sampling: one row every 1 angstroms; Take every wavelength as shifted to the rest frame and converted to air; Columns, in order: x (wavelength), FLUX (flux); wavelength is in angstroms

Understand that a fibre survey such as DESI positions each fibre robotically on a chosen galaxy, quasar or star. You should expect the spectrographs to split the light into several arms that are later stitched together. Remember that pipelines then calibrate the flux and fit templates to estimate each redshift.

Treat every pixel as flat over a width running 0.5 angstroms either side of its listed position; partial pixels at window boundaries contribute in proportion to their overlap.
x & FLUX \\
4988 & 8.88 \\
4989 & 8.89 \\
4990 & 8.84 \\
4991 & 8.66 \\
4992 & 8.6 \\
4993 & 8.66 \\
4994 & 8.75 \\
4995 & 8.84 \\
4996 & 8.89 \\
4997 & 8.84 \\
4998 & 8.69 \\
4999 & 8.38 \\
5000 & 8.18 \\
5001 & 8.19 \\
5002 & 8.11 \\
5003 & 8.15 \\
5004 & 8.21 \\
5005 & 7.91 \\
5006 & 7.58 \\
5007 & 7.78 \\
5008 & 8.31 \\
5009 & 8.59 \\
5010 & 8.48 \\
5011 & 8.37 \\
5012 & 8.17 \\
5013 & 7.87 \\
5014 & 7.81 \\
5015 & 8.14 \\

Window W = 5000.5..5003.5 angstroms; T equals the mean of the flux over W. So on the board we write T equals 8.15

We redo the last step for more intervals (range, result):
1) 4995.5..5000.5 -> 8.6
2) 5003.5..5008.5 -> 7.96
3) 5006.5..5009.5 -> 8.23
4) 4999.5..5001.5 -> 8.18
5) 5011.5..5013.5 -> 8.02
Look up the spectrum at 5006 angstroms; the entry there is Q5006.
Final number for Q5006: 7.58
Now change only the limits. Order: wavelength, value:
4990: 8.84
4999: 8.38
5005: 7.91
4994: 8.75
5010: 8.48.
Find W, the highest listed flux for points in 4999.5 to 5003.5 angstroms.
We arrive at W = 8.19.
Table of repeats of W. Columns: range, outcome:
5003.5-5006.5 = 8.21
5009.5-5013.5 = 8.48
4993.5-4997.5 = 8.89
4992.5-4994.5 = 8.75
